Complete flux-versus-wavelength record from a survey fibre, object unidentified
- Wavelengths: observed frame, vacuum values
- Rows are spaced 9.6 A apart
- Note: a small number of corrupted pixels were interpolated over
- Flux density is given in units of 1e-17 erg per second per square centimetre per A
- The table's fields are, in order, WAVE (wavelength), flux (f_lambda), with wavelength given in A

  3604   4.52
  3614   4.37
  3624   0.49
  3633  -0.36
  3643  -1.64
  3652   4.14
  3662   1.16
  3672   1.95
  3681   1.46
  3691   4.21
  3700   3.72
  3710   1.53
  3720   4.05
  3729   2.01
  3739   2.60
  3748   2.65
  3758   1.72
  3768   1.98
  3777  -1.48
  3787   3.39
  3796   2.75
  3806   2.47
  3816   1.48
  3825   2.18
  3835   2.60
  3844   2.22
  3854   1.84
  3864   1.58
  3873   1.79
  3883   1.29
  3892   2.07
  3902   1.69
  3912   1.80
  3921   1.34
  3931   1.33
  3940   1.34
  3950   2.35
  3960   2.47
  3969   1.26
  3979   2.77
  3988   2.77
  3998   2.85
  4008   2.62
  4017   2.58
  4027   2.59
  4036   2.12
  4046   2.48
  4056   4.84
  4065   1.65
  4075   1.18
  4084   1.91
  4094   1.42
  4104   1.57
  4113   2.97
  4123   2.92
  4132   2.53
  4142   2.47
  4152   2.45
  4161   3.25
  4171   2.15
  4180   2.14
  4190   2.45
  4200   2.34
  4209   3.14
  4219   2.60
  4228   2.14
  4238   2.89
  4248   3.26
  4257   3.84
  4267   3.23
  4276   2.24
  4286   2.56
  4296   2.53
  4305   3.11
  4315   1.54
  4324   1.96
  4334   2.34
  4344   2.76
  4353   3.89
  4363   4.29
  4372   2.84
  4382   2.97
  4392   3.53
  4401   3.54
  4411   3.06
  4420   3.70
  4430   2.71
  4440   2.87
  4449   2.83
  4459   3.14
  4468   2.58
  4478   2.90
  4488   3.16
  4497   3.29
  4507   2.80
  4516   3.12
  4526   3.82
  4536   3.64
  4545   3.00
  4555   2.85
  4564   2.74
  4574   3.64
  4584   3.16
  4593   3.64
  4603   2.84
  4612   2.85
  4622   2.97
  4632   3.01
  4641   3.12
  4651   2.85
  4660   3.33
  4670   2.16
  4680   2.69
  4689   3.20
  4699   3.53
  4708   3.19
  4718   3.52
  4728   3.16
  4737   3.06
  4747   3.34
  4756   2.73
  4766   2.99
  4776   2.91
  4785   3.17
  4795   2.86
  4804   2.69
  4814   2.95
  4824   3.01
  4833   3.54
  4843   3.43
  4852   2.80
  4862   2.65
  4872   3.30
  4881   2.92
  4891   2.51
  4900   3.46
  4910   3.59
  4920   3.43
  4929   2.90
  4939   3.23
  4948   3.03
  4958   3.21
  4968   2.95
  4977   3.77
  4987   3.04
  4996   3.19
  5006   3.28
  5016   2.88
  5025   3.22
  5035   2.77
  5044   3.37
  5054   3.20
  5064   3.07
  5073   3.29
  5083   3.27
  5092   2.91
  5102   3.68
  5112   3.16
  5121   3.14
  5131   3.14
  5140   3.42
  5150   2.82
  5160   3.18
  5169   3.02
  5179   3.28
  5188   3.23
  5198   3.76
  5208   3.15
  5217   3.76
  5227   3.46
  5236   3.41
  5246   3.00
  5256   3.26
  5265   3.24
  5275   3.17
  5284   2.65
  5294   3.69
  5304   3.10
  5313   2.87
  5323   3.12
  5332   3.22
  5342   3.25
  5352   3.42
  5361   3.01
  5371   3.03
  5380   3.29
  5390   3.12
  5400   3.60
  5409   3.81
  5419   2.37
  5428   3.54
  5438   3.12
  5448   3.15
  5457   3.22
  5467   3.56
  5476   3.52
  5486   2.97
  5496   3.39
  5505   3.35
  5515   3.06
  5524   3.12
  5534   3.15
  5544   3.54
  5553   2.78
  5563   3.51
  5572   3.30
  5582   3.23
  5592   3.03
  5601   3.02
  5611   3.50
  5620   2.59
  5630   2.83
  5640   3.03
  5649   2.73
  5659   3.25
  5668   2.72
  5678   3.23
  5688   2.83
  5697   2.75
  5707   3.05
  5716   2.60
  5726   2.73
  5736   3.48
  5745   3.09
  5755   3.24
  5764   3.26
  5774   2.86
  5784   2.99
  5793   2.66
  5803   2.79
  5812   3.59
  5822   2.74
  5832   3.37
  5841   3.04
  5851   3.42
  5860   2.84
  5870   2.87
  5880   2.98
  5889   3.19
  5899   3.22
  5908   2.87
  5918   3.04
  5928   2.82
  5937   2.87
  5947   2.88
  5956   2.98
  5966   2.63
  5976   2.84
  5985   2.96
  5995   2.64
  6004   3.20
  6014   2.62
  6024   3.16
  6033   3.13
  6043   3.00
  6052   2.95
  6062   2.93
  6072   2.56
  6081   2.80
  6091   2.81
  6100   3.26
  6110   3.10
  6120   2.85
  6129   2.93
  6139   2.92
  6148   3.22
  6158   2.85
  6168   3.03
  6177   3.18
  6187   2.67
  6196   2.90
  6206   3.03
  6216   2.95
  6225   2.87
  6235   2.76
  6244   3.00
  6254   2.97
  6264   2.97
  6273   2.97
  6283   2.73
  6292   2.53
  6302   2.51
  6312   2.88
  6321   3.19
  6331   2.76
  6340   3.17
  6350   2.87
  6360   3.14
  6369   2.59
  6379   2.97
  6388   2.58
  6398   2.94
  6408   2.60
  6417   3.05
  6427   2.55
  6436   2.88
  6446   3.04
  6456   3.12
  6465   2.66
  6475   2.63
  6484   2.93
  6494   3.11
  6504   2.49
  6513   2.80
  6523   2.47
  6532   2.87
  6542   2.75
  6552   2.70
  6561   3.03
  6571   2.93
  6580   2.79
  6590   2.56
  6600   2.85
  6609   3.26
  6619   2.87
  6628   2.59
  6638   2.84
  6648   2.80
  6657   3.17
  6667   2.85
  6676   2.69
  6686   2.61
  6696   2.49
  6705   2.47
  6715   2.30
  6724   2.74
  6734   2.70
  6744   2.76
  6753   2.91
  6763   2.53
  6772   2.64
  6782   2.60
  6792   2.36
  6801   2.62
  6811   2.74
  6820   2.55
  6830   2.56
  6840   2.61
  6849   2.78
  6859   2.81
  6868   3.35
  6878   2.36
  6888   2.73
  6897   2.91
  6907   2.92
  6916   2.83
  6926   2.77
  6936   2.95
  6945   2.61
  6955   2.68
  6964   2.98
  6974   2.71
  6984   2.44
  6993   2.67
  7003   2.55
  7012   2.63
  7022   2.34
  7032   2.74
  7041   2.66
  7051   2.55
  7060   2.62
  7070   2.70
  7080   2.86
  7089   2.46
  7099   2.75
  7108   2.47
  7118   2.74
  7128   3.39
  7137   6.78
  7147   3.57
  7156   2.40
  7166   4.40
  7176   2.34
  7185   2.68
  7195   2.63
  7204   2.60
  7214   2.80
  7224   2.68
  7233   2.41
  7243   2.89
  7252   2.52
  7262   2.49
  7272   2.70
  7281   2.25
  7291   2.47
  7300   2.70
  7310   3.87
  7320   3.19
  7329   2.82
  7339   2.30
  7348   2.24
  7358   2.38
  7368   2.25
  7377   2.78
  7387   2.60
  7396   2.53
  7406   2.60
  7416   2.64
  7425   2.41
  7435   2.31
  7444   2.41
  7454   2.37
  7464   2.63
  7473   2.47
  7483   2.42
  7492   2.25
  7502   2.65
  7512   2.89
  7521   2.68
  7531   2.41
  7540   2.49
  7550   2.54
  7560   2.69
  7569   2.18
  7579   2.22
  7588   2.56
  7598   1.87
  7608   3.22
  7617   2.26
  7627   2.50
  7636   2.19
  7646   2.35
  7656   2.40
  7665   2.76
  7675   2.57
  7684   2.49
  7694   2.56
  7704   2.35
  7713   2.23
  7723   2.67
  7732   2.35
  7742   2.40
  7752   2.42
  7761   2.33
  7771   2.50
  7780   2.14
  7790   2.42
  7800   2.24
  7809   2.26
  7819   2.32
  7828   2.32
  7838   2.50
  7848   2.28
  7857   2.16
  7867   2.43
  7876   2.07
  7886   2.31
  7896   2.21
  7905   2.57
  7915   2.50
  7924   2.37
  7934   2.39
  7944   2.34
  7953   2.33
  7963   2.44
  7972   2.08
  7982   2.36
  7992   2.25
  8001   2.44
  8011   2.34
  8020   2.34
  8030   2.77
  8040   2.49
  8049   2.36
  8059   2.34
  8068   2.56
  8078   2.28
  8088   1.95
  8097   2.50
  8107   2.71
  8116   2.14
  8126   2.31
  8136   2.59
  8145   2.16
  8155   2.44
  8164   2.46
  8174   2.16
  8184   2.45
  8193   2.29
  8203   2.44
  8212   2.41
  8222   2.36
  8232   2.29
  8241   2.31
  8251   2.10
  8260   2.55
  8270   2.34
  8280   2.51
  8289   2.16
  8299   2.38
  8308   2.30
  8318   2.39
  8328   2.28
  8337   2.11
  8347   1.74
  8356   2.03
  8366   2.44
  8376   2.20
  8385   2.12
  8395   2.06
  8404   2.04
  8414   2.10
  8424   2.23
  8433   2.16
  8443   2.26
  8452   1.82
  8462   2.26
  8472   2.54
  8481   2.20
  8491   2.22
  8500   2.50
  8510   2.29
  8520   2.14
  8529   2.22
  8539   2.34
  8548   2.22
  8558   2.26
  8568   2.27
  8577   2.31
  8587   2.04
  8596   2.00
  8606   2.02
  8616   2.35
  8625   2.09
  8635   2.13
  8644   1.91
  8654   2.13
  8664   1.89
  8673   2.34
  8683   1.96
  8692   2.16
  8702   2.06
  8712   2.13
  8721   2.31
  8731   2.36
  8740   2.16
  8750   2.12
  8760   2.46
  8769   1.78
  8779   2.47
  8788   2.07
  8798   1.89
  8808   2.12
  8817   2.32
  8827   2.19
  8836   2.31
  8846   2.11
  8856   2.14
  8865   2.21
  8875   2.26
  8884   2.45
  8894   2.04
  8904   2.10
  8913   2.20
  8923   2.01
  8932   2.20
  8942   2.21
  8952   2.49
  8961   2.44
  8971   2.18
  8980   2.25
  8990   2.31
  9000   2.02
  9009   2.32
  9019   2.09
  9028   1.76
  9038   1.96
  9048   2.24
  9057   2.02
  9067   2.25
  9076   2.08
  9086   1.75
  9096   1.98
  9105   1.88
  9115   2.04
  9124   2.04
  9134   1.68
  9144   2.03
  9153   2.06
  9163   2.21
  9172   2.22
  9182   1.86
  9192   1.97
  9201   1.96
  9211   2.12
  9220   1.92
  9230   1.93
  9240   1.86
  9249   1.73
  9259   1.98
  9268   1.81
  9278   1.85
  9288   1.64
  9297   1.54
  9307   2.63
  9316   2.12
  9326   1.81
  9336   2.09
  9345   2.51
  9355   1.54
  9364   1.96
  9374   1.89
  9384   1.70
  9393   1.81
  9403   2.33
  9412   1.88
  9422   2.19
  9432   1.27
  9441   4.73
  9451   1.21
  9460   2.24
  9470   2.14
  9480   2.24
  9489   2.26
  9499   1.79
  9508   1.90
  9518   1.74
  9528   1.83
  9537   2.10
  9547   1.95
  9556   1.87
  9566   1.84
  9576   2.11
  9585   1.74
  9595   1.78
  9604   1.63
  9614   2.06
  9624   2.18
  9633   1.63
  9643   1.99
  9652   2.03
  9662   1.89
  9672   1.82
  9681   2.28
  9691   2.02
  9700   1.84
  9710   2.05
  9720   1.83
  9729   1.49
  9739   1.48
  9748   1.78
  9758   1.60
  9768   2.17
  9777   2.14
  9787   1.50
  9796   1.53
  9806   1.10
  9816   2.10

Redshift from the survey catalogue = 0.09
